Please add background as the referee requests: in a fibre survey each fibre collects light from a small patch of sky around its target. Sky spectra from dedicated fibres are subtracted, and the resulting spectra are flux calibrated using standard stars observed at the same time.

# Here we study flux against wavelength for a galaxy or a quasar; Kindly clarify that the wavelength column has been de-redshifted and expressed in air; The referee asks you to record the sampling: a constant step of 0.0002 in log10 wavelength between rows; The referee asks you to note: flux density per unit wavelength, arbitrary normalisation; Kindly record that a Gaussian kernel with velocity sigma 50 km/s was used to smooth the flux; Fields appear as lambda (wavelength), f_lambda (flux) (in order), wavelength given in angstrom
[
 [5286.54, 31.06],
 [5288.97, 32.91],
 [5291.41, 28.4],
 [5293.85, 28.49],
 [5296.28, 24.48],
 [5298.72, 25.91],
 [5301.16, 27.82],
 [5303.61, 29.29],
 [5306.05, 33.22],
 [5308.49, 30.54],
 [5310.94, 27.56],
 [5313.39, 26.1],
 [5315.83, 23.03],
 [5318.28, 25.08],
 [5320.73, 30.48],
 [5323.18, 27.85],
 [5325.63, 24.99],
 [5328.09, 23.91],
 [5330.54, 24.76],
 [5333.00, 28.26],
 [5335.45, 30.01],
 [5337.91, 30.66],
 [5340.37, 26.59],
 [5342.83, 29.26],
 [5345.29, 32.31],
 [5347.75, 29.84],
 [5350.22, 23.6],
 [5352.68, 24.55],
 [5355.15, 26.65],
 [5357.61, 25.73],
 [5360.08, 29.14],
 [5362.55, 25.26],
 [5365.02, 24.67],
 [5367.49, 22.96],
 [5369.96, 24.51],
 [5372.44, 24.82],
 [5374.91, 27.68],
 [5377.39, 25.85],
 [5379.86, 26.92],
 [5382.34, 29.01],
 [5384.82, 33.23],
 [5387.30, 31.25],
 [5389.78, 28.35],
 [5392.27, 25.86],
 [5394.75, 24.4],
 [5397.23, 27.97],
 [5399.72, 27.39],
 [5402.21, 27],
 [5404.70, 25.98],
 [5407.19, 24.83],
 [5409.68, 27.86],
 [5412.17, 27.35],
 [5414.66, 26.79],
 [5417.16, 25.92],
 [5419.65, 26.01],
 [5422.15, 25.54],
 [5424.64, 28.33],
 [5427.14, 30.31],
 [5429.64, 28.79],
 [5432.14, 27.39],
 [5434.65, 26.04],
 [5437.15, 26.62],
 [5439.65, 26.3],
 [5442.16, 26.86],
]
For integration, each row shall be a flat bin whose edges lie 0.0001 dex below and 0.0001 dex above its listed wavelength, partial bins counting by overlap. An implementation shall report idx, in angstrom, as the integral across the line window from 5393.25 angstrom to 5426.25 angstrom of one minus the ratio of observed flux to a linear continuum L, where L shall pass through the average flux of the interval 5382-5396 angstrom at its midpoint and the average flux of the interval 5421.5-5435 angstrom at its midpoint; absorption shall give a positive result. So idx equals 1.96 angstrom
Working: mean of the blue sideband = 28.7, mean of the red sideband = 27.9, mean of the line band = 26.6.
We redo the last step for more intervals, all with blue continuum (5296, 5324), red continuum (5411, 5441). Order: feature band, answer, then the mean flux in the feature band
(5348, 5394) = 1.1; 26.7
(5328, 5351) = -0.5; 28.2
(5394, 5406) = 0.3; 26.6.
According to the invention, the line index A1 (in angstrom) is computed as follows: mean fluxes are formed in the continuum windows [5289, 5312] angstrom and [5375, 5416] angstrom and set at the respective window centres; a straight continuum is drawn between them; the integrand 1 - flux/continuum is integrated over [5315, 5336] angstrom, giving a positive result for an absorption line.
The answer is 1.41 angstrom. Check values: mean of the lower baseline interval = 28.6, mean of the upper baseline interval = 27.5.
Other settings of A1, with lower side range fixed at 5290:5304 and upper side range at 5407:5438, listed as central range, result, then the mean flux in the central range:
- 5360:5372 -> 1.0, 24.9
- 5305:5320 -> -0.2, 27.6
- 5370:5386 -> -0.3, 27.6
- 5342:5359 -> -0.1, 27.4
